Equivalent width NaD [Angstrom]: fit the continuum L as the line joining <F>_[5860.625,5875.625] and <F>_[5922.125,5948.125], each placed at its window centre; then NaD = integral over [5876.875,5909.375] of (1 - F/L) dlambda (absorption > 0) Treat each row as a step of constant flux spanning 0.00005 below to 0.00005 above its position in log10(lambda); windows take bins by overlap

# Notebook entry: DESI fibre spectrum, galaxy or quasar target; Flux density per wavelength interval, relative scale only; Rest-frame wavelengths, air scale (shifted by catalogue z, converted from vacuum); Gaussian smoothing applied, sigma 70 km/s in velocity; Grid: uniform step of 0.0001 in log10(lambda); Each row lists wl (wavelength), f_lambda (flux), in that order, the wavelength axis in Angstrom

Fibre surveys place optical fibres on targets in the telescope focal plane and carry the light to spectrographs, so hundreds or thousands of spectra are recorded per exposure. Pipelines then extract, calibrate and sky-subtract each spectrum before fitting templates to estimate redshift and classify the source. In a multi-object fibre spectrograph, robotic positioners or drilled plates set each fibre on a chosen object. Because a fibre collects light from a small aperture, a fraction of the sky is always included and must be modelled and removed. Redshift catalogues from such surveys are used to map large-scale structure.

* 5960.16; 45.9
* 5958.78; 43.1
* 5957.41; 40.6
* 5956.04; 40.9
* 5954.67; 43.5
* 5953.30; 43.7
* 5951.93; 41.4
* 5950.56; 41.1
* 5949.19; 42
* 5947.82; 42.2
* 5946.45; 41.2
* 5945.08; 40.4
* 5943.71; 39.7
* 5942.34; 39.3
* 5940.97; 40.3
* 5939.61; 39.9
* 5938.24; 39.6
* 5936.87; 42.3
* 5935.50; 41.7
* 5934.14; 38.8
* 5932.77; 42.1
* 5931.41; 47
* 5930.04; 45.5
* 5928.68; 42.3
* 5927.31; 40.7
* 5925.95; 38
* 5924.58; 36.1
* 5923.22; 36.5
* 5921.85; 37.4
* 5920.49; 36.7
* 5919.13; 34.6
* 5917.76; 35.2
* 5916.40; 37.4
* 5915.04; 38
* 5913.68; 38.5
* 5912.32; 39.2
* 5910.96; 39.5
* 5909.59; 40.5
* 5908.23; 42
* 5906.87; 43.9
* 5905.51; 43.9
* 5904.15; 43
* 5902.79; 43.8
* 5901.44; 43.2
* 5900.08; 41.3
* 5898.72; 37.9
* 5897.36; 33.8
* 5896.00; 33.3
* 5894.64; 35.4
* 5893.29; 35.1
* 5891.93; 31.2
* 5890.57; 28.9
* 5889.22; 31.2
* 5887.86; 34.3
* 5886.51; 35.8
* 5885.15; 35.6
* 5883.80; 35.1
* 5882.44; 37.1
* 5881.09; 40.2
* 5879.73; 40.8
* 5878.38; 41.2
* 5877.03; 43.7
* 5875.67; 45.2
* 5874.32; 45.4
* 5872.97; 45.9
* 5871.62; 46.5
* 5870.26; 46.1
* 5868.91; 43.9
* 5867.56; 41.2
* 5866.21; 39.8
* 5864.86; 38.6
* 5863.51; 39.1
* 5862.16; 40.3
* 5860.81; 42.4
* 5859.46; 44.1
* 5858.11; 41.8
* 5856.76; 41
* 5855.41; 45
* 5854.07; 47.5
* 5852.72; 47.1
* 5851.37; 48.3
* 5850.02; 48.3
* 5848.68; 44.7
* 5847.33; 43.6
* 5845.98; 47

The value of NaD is 3.1 Angstrom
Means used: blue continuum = 42.8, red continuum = 40.6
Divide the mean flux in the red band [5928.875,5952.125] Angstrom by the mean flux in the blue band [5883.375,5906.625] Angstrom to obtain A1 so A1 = 1.1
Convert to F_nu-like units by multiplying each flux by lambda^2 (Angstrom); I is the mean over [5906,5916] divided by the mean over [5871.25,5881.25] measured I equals 0.93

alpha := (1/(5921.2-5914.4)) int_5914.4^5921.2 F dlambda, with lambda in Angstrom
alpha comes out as 36.4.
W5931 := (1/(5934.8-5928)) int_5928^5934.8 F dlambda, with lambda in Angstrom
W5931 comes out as 43.2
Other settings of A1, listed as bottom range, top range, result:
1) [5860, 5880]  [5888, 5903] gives 0.83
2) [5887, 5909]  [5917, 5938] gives 1.05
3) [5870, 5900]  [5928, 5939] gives 1.11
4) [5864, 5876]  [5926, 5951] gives 0.95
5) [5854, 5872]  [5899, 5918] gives 0.96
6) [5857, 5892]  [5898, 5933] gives 1.00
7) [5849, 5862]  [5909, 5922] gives 0.84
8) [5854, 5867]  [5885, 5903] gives 0.85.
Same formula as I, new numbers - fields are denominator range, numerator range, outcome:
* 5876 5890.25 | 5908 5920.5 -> 1.03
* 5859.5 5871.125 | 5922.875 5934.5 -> 1.01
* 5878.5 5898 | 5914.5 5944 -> 1.14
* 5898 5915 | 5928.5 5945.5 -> 1.02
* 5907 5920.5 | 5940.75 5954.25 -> 1.08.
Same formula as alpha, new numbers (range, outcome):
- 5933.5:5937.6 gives 40.9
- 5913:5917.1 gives 38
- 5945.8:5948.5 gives 41.7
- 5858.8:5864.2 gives 41.5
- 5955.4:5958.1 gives 40.8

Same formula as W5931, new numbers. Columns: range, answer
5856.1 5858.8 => 41.4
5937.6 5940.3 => 39.8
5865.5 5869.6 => 41.7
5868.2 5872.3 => 45.4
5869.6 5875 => 46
